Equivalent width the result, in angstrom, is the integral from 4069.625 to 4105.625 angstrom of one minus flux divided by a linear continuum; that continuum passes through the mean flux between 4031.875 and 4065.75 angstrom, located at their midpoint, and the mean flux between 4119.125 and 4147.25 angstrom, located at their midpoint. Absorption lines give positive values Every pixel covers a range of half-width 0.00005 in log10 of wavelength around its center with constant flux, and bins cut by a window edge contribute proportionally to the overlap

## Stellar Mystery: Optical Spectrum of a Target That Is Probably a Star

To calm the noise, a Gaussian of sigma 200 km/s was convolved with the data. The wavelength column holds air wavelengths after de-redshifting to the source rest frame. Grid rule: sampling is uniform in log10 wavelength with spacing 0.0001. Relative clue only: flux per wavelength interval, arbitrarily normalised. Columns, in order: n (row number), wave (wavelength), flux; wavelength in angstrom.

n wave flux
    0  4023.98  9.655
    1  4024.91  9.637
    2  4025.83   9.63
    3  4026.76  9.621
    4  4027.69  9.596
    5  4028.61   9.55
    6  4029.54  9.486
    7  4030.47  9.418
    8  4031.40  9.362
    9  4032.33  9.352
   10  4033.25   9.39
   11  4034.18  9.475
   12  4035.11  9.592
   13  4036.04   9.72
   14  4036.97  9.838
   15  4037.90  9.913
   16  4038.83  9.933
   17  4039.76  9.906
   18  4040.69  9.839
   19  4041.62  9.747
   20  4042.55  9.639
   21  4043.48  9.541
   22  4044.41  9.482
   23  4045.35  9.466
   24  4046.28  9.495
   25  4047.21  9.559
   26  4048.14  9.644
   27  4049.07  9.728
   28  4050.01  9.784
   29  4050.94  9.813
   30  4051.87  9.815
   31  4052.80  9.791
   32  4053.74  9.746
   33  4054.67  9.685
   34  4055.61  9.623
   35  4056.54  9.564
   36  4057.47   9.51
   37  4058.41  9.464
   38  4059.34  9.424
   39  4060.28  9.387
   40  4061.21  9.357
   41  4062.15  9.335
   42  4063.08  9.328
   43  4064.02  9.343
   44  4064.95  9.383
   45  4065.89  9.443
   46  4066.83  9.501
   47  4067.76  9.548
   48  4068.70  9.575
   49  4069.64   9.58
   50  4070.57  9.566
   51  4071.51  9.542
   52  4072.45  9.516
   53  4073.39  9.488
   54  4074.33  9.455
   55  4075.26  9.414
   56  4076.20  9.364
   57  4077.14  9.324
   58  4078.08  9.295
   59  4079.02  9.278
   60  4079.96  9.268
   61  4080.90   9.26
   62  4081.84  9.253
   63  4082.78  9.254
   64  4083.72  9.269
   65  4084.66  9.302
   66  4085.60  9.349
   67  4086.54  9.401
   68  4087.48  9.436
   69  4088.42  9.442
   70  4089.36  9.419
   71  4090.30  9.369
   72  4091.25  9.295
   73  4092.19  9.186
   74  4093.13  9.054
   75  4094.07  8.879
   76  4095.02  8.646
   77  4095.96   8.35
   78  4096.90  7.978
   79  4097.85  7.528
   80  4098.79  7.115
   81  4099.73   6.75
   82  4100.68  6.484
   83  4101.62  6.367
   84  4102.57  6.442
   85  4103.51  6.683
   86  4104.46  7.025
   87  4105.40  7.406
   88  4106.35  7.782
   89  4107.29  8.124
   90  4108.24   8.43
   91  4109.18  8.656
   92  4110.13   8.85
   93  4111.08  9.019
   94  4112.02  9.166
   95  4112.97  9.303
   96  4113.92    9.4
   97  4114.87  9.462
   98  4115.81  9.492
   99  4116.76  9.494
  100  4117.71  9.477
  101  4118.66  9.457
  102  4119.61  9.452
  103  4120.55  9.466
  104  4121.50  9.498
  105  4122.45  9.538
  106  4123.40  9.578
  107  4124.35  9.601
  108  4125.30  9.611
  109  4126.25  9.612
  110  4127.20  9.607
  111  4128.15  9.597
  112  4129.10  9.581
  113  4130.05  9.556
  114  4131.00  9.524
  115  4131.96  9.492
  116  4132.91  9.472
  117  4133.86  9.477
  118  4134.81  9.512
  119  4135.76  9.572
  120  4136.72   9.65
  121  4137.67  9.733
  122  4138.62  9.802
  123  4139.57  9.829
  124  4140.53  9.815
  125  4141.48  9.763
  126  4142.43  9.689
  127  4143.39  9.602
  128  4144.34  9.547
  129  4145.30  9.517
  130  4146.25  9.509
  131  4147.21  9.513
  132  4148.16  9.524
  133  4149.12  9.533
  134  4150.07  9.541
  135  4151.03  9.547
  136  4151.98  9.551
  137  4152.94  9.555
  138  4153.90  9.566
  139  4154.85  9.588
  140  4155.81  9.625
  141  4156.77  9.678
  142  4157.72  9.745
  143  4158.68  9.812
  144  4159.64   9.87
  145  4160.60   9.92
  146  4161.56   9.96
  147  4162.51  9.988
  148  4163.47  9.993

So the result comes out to 3.41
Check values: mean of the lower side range 9.6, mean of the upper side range 9.59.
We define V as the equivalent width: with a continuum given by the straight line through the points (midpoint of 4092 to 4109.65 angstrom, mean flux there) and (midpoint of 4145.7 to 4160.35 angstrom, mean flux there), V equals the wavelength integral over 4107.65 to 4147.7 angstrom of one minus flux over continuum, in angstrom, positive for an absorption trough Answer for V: -3.7 angstrom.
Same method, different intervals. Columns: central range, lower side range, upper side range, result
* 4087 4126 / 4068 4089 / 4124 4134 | 3.5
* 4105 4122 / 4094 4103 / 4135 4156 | -1.9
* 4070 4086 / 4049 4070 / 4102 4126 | -0.1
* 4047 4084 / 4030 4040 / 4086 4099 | -1.2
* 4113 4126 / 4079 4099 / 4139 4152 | -0.2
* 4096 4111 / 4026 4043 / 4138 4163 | 3.3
